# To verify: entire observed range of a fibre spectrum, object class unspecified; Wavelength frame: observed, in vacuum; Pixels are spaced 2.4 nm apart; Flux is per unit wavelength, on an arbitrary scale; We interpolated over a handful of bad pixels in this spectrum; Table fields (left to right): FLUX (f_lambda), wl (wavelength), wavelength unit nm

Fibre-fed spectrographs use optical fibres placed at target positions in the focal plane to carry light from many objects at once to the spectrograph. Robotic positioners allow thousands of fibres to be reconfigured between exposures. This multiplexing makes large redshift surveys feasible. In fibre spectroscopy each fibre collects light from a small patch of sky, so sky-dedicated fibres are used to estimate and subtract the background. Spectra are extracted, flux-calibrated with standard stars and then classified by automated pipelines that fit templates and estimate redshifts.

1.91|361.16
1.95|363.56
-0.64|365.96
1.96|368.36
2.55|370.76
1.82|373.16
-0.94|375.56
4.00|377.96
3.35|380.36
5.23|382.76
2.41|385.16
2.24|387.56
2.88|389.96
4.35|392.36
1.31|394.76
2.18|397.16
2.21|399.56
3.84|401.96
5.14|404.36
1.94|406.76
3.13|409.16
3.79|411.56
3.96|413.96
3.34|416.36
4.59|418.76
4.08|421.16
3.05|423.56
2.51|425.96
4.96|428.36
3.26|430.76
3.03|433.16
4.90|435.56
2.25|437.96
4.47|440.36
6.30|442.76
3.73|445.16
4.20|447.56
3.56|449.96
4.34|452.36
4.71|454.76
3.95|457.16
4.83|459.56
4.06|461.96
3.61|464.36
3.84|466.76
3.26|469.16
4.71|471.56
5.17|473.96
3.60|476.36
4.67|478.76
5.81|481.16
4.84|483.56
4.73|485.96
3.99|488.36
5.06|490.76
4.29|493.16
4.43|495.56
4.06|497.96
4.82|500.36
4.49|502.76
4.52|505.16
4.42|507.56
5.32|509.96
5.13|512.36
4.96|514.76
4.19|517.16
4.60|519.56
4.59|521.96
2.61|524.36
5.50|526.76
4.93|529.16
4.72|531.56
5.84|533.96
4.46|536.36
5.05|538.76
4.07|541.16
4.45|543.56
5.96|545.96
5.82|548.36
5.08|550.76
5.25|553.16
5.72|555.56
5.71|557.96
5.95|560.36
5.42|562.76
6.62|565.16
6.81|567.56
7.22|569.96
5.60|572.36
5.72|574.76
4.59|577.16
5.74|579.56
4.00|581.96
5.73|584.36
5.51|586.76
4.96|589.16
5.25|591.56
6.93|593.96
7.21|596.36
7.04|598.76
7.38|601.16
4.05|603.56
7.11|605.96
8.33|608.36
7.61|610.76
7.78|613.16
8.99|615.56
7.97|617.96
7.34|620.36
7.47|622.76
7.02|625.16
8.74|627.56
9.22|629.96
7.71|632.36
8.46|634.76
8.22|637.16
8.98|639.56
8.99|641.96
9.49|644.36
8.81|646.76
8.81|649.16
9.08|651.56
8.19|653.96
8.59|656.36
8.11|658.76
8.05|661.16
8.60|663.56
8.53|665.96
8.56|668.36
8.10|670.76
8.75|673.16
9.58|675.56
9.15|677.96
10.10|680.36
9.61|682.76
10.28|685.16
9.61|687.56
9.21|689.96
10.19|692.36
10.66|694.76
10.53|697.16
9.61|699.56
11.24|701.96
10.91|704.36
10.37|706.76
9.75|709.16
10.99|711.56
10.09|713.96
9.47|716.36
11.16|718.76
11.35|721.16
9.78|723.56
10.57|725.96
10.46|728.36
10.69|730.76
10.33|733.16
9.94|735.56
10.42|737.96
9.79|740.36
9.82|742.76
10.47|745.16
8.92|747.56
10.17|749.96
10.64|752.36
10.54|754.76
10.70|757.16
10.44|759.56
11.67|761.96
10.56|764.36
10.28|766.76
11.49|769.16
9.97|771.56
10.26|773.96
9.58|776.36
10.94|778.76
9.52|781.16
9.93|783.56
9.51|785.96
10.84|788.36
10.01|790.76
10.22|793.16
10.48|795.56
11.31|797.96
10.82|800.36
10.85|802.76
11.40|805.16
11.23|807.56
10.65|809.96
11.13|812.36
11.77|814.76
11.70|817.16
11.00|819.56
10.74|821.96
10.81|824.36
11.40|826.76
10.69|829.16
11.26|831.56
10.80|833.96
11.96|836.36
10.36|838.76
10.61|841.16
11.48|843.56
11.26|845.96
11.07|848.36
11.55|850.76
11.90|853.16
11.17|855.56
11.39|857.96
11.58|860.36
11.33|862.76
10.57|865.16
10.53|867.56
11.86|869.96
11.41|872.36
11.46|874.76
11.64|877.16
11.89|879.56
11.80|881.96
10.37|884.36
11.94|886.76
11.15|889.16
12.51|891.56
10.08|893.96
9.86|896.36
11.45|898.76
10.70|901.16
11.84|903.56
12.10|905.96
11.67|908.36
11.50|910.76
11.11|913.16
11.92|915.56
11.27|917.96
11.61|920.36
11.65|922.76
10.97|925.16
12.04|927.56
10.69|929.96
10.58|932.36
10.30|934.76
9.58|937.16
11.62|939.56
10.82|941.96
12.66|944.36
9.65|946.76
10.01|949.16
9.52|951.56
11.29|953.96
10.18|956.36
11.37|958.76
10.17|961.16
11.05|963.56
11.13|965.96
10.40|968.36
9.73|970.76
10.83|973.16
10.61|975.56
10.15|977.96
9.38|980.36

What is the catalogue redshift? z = 0.519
